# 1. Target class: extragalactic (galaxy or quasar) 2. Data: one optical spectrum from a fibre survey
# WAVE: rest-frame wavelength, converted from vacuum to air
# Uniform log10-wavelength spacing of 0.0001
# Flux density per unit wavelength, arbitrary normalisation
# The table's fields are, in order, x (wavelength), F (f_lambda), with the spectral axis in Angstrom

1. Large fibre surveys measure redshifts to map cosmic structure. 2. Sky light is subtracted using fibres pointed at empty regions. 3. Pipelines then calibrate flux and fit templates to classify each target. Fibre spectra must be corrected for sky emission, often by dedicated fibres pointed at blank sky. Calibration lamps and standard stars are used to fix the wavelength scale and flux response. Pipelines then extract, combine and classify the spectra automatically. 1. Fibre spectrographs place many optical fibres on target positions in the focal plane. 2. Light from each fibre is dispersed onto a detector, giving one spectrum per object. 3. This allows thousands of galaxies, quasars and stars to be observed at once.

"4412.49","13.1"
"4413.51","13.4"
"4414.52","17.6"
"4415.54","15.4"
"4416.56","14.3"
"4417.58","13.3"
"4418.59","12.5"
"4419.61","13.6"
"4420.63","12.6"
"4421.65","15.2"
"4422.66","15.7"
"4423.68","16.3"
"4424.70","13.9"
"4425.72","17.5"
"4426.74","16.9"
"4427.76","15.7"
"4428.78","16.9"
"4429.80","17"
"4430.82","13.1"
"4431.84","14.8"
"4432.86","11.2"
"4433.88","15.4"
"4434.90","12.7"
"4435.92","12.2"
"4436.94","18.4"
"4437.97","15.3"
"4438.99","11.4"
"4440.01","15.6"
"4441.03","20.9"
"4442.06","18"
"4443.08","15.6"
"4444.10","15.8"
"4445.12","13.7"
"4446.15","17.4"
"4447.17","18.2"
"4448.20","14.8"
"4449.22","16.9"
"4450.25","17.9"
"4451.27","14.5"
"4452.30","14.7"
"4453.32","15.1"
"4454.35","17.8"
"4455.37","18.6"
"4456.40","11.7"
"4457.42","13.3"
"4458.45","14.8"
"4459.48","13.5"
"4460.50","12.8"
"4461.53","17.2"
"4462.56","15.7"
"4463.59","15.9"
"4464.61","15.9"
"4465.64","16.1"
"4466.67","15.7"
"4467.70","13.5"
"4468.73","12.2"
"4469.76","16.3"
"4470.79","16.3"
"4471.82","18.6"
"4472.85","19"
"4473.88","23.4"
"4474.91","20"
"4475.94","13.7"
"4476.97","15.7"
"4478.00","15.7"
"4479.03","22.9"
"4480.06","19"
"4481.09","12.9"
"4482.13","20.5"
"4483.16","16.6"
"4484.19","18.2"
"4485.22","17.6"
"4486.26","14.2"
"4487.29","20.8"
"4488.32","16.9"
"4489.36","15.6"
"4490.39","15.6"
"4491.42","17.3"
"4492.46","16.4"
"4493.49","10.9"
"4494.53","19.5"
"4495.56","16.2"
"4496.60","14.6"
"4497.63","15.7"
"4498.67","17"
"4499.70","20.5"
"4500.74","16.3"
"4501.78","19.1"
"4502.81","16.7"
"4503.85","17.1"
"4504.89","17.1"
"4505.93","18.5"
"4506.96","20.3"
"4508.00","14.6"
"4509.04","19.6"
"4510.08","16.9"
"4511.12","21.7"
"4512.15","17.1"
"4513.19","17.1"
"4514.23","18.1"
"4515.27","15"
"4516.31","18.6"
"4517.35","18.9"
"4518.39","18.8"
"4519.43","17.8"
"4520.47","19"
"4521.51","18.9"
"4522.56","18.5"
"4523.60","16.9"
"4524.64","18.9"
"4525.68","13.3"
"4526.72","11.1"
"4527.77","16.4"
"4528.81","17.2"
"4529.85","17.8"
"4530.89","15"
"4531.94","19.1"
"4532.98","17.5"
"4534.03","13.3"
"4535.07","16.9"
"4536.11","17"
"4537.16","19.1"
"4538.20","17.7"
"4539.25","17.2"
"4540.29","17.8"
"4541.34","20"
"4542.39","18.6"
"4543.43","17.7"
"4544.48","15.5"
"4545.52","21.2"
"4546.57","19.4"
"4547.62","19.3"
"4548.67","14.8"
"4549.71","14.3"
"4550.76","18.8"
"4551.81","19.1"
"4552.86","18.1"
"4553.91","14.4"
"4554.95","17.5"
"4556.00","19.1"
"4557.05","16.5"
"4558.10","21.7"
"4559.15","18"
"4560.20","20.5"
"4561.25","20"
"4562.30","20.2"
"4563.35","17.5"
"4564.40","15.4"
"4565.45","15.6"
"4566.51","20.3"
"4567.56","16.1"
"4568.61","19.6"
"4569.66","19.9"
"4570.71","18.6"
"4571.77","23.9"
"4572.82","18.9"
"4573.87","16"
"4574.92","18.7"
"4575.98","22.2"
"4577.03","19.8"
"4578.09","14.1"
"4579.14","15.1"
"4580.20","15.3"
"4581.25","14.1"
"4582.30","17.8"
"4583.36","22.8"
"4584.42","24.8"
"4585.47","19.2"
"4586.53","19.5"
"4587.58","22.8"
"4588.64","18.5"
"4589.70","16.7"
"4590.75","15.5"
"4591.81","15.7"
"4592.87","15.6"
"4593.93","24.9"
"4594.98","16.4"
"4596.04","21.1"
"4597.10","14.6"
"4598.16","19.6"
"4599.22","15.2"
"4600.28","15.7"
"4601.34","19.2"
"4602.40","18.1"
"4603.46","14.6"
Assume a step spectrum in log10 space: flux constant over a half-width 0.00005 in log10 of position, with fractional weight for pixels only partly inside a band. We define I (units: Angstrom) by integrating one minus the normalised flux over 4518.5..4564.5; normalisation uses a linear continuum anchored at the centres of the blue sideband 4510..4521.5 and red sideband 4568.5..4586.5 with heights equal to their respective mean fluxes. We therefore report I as 2.1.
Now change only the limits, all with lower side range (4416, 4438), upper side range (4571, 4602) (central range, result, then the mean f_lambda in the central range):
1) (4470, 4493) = -2.28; 17.6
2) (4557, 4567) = -0.46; 18.6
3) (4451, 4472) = 0.44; 15.2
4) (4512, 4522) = -0.69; 18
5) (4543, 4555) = 0.02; 17.5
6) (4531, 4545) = -0.11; 17.4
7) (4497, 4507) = -0.74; 17.7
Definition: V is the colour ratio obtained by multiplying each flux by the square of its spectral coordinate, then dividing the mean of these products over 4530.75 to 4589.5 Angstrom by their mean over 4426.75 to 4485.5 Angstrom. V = 1.2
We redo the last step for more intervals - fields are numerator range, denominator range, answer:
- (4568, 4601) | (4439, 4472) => 1.25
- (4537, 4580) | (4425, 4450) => 1.23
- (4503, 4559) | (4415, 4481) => 1.16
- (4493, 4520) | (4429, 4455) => 1.15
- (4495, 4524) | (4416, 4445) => 1.22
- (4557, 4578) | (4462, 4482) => 1.17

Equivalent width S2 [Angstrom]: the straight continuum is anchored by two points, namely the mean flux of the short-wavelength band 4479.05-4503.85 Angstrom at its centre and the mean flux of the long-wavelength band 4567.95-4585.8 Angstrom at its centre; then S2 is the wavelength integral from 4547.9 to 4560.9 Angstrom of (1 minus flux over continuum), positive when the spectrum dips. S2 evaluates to 0.4 Angstrom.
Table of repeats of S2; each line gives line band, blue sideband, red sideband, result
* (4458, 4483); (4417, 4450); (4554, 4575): -0.5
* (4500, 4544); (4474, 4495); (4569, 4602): 0.3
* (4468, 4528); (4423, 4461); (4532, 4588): -1.8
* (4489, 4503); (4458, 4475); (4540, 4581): 0.2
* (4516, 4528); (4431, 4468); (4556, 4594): 0.0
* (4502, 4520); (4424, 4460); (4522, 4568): -1.1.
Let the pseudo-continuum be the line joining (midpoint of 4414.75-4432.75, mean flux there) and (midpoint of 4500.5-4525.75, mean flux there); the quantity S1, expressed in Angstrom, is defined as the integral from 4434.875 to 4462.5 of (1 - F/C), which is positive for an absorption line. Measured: 0.3 Angstrom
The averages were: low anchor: 14.9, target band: 15.6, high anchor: 17.9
